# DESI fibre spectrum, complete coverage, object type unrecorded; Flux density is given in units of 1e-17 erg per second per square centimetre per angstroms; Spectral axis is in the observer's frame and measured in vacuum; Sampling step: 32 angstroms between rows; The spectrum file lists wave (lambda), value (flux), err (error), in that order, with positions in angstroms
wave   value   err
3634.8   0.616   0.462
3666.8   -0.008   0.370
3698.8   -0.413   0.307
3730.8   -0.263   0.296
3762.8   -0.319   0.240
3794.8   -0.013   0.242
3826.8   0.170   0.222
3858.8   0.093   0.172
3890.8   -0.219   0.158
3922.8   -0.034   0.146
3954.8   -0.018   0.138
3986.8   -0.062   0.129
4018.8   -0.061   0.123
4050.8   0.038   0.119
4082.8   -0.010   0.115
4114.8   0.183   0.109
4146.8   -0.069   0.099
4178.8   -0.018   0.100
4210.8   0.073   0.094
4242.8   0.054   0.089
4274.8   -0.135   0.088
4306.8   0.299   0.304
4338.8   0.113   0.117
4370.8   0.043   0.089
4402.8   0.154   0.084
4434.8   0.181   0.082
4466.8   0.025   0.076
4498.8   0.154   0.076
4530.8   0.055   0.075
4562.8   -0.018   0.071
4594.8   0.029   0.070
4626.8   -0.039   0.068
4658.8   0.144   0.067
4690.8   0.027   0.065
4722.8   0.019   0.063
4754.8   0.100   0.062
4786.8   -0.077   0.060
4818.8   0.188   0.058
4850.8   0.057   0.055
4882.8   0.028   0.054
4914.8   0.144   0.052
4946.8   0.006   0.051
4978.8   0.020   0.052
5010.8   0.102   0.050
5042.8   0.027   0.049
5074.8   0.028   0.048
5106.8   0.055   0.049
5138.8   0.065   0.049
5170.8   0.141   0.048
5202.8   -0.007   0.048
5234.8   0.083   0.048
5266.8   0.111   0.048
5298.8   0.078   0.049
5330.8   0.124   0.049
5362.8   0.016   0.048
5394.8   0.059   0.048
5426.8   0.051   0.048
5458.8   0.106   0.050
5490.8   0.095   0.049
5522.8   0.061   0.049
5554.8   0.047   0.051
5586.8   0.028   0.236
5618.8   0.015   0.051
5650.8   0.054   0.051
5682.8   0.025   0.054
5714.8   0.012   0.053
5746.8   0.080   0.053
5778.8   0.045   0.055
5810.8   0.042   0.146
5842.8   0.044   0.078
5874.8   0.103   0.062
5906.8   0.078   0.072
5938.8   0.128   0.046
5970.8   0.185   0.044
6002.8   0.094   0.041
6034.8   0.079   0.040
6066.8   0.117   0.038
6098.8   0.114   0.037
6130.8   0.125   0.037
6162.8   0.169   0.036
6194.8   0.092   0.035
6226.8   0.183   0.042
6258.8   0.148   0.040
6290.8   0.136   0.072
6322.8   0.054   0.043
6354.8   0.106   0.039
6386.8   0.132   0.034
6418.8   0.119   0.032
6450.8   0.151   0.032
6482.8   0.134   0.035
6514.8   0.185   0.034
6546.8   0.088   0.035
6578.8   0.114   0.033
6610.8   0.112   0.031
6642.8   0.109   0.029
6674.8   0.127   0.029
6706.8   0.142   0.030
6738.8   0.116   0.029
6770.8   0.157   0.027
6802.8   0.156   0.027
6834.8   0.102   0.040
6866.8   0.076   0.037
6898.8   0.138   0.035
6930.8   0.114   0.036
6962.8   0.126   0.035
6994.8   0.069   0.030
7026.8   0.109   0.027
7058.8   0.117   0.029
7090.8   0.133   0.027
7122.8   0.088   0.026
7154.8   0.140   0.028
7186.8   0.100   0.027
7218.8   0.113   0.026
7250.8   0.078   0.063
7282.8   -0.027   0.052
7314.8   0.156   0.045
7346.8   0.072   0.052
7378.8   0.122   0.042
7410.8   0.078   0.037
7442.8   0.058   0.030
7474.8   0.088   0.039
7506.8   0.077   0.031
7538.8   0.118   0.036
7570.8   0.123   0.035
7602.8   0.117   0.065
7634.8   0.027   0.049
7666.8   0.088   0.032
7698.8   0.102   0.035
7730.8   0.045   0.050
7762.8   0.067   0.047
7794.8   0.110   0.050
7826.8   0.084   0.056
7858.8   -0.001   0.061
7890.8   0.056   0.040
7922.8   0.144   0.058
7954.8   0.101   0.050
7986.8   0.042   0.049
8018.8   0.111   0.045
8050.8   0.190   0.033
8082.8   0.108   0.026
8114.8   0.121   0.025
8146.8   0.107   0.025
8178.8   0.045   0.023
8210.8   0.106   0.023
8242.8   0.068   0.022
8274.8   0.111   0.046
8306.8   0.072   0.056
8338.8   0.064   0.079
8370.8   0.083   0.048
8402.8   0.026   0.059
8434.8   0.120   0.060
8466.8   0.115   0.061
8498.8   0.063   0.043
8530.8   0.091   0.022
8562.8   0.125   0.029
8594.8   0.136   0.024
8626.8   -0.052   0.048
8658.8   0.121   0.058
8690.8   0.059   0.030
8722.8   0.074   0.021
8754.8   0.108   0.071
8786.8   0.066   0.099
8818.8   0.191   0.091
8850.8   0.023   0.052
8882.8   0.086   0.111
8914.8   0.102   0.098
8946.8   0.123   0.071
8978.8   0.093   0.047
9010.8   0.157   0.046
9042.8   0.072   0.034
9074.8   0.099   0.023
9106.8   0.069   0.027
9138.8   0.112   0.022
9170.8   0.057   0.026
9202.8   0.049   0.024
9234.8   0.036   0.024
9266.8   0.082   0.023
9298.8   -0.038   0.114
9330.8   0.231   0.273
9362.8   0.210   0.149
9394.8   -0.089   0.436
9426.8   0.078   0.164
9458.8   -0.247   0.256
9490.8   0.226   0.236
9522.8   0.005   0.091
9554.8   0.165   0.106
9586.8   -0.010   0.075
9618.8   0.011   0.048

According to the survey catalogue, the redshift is 0.30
